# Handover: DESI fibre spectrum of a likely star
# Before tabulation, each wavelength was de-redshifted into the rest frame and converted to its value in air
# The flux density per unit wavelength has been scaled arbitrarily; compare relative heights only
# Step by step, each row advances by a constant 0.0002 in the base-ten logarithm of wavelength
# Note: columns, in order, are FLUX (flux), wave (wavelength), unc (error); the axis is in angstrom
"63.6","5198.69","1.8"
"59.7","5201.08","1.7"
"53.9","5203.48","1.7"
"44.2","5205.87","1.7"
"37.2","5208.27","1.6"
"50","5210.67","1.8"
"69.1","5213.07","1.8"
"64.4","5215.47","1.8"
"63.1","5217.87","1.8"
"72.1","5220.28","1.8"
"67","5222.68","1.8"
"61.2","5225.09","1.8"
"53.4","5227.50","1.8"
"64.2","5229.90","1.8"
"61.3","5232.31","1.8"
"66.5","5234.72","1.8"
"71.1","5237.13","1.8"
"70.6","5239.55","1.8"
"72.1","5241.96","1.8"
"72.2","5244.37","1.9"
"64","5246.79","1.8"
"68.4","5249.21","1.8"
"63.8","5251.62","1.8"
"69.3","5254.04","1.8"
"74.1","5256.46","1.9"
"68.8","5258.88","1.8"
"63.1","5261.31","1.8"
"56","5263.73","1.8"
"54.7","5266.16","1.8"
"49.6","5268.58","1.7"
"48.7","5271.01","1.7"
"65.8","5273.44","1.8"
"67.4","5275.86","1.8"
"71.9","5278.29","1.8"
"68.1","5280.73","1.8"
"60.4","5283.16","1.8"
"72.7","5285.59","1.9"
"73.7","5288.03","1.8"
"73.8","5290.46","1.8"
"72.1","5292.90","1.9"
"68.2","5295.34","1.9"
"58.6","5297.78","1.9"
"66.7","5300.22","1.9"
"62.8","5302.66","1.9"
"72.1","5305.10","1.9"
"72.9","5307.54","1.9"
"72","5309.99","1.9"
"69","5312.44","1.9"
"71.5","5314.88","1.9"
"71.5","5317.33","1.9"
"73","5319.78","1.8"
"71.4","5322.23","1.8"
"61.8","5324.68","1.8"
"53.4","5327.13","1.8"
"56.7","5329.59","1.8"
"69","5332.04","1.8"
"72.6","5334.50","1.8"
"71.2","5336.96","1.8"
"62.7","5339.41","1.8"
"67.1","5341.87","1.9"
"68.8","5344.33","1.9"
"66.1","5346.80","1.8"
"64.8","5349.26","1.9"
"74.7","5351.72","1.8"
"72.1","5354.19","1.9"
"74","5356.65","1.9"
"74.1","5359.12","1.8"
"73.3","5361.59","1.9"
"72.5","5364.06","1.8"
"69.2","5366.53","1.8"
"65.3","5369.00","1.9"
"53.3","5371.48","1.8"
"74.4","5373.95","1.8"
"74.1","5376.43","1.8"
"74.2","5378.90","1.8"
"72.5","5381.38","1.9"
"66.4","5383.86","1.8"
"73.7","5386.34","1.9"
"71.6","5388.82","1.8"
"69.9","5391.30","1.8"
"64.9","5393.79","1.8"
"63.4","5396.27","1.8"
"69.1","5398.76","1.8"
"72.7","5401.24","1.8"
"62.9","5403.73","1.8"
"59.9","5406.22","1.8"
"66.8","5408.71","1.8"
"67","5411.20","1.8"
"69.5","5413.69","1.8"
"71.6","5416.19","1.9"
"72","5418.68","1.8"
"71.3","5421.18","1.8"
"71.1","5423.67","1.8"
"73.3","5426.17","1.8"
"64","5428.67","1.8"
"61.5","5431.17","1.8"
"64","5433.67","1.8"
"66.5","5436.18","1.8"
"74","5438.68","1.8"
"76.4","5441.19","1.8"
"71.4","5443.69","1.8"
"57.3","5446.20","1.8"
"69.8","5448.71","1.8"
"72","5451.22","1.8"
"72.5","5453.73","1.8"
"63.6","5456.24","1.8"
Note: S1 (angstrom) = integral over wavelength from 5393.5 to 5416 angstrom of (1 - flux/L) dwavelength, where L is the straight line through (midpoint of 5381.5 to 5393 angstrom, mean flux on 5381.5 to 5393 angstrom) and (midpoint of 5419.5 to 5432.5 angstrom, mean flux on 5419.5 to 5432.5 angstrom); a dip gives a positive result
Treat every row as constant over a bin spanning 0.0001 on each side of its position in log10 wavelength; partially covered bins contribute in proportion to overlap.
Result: 0.9 angstrom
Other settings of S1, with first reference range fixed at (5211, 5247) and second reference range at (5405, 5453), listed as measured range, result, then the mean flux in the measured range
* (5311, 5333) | 0.2 angstrom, 66.4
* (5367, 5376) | 0.3 angstrom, 65.6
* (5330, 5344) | -0.1 angstrom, 67.9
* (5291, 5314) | -0.6 angstrom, 68.5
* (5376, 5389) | -0.8 angstrom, 72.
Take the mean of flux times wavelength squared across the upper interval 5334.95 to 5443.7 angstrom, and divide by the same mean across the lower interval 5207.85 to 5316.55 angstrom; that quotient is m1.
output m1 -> 1.11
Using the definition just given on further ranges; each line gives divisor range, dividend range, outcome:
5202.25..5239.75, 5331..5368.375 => 1.22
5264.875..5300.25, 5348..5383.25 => 1.12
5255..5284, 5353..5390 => 1.18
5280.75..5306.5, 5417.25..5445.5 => 1.07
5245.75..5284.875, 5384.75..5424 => 1.14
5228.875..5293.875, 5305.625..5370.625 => 1.07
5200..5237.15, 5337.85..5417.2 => 1.23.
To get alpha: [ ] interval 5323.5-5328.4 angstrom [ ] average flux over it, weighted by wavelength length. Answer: 57.5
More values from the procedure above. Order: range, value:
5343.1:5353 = 68.6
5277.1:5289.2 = 69.3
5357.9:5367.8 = 72.3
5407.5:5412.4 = 66.9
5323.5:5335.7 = 62.7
